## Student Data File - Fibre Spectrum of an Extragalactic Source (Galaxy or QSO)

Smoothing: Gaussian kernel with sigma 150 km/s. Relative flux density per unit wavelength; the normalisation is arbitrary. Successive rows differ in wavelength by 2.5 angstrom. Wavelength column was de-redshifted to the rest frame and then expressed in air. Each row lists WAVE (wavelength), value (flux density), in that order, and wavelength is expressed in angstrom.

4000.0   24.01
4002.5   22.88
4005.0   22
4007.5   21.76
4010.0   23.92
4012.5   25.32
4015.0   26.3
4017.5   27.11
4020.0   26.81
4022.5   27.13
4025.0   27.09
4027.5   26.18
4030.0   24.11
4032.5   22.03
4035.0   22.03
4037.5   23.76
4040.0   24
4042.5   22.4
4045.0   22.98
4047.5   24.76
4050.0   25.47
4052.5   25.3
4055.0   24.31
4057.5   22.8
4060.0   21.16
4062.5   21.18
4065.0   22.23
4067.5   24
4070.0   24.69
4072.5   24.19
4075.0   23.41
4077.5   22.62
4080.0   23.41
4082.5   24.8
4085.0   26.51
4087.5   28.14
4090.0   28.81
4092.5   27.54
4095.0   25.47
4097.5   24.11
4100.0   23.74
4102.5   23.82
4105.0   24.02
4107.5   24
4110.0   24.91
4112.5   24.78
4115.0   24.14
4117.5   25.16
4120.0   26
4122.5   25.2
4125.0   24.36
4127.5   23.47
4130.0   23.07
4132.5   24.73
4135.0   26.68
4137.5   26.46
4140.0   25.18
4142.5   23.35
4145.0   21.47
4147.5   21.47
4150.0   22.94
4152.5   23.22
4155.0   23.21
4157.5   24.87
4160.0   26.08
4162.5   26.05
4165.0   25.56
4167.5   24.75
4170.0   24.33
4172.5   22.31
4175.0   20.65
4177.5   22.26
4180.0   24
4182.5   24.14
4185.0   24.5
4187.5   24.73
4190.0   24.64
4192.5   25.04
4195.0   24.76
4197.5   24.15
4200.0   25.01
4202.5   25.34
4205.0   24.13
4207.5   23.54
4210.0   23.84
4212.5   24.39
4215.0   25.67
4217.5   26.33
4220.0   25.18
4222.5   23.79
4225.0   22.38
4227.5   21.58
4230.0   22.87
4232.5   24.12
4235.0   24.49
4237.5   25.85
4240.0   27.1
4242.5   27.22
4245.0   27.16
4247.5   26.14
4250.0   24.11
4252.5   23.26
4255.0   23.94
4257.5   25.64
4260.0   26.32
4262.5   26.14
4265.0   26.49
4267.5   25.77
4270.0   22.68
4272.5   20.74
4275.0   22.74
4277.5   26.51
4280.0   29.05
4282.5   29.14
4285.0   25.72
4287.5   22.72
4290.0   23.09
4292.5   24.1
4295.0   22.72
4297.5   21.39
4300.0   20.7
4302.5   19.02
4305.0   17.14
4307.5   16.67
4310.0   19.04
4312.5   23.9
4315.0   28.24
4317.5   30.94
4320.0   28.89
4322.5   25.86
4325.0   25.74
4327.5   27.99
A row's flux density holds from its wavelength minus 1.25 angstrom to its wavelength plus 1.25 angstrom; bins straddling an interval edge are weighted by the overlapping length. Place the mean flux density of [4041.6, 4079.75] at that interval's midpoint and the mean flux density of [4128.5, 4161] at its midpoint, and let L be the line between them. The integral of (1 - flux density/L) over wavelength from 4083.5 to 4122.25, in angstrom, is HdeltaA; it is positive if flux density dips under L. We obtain -2.7 angstrom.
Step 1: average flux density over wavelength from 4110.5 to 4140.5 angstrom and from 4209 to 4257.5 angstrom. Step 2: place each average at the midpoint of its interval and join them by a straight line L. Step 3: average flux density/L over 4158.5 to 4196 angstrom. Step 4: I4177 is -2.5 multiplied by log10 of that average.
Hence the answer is 0.03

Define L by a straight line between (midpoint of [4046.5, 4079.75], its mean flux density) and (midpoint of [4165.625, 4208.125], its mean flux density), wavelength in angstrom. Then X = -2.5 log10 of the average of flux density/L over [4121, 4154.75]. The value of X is -0.01 mag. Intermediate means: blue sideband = 23.5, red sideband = 24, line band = 24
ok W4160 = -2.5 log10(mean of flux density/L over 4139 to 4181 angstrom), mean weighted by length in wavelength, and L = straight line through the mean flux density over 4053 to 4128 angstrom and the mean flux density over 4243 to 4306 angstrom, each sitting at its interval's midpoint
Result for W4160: 0.03 mag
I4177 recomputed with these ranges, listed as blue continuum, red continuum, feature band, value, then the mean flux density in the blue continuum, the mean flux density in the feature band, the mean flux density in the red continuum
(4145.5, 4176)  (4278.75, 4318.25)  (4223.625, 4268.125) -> -0.071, 23.8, 25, 23.3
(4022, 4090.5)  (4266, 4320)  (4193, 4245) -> -0.040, 24.2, 24.7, 23.6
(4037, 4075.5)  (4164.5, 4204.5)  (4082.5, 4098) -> -0.131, 23.5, 26.7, 24.1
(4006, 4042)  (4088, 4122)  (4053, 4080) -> 0.083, 24.8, 23.1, 25.2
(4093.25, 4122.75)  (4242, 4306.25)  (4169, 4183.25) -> 0.072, 24.6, 22.9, 24.2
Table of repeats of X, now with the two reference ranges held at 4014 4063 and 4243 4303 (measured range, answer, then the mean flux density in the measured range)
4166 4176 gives 0.060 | 23.1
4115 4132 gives -0.004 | 24.5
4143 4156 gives 0.090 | 22.5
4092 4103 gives -0.019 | 24.8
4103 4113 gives 0.003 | 24.4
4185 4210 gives -0.004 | 24.6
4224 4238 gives 0.046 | 23.4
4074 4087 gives 0.000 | 24.4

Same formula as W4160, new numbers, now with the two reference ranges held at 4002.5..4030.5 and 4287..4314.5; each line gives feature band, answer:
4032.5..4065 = 0.066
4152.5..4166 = -0.083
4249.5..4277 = -0.131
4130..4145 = -0.060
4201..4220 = -0.110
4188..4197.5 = -0.095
